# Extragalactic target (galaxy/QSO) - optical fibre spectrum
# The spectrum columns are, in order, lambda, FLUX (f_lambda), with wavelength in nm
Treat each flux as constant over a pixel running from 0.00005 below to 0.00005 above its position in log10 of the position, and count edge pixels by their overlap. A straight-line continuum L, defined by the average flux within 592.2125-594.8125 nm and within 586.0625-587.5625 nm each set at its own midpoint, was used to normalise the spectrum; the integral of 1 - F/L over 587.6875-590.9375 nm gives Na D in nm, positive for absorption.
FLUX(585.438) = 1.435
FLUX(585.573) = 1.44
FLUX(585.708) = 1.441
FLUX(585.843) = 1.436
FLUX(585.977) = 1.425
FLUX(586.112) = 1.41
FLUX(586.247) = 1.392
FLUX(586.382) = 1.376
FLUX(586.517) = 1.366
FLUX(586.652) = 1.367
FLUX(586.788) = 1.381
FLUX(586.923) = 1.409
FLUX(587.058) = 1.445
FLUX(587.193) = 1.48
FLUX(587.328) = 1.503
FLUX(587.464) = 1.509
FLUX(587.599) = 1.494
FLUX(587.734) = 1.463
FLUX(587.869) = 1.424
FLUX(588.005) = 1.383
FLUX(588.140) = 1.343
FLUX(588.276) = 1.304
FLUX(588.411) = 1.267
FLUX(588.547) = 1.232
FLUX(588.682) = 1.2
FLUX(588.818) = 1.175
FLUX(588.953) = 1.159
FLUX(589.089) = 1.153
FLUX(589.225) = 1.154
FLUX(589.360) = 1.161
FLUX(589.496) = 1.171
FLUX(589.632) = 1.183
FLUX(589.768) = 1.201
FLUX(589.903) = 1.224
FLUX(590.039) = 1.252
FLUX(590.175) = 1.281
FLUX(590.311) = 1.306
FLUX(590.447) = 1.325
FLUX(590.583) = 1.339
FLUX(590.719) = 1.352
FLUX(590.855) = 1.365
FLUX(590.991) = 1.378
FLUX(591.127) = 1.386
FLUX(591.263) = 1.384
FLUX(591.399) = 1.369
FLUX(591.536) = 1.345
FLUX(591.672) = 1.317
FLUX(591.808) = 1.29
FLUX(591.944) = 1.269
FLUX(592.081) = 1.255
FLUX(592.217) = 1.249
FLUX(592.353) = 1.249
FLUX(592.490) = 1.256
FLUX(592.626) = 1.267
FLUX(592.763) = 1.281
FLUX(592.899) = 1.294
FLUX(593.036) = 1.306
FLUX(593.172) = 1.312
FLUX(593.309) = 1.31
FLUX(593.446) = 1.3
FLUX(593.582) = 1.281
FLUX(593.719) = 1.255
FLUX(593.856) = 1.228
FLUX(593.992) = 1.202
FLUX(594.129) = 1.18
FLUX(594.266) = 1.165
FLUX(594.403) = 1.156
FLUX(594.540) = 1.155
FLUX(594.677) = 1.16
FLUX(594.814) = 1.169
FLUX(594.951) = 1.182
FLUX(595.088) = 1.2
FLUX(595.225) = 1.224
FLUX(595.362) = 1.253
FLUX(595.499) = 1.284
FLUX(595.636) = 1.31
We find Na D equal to 0.21 nm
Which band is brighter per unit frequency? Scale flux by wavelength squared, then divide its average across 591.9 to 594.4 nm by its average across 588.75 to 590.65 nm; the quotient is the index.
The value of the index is 1.04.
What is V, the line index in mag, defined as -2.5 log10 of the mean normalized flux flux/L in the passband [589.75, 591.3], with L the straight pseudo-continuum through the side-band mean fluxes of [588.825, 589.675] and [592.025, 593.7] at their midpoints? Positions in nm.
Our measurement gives -0.10 mag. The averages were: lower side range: 1.16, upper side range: 1.28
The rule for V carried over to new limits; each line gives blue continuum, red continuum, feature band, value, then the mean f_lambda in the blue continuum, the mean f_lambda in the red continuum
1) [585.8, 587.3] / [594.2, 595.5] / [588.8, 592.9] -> 0.019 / 1.41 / 1.19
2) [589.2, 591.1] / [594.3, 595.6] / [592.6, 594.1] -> -0.044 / 1.27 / 1.2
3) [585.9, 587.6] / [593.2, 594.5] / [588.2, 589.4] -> 0.141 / 1.43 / 1.23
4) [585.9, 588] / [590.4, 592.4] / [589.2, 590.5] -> 0.112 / 1.43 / 1.33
